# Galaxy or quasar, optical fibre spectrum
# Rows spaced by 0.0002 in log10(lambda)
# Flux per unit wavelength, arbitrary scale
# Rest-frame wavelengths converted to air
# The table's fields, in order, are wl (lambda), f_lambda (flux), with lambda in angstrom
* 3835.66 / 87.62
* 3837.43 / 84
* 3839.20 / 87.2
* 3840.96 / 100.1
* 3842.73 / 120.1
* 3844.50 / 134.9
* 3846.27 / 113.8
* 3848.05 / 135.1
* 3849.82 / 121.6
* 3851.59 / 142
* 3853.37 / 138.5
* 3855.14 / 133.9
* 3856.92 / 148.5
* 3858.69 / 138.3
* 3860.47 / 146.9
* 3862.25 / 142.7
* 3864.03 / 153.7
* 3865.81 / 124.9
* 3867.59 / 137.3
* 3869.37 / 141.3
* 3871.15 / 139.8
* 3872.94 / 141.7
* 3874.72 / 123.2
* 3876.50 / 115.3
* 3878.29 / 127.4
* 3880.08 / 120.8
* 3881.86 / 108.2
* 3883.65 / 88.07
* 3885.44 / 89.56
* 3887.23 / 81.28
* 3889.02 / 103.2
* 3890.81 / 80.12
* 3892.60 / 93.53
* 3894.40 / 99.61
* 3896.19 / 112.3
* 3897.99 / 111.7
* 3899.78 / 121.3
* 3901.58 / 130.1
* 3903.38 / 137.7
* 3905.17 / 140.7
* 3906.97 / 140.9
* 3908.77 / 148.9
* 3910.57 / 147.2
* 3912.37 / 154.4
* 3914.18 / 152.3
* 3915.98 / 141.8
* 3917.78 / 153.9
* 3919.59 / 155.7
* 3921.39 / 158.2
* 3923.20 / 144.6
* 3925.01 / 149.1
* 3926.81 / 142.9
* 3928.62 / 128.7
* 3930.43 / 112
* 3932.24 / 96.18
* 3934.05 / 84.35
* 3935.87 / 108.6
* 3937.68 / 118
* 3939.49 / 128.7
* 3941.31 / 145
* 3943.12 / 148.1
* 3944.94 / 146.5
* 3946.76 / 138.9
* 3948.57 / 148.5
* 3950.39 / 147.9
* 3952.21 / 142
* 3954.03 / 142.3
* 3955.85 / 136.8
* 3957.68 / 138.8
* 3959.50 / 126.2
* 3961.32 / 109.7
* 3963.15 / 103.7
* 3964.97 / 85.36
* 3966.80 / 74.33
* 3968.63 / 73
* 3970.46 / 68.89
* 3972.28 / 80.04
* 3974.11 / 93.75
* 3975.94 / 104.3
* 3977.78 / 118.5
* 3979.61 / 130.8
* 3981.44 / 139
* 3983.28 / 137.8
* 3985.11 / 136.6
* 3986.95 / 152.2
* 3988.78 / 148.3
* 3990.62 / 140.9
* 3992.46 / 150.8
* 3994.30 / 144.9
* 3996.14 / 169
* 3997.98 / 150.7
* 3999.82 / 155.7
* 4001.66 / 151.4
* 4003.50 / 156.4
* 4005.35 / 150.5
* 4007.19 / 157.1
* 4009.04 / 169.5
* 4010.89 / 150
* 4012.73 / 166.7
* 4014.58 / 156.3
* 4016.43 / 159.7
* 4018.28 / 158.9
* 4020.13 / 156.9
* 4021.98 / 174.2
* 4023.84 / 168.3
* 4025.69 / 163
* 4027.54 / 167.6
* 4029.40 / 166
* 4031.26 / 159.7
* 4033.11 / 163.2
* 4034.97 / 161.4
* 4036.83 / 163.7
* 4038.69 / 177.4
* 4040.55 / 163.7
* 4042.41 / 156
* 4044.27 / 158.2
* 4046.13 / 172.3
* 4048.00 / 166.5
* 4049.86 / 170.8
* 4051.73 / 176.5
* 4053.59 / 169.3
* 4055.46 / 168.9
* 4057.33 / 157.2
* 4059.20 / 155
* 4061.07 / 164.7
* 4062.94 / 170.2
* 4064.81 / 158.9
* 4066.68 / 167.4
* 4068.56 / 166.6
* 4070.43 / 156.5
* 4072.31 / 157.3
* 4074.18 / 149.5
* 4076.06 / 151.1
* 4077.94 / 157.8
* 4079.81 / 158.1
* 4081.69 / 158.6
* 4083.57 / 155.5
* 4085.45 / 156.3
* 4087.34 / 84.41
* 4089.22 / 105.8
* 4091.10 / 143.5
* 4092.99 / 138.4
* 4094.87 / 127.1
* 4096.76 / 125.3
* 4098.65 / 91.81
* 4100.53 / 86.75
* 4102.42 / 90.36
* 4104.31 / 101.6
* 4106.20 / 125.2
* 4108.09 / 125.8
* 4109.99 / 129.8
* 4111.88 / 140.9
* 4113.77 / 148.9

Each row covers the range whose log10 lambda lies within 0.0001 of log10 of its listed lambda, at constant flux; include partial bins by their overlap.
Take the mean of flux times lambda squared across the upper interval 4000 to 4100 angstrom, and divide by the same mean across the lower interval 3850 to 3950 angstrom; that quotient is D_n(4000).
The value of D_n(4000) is 1.3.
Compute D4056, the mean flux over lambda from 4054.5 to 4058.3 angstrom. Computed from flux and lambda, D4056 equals 163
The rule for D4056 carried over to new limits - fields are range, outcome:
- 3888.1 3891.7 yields 91.7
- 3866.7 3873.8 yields 140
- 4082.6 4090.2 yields 126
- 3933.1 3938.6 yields 104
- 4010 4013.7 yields 159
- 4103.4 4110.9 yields 121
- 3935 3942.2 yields 125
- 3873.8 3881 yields 122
